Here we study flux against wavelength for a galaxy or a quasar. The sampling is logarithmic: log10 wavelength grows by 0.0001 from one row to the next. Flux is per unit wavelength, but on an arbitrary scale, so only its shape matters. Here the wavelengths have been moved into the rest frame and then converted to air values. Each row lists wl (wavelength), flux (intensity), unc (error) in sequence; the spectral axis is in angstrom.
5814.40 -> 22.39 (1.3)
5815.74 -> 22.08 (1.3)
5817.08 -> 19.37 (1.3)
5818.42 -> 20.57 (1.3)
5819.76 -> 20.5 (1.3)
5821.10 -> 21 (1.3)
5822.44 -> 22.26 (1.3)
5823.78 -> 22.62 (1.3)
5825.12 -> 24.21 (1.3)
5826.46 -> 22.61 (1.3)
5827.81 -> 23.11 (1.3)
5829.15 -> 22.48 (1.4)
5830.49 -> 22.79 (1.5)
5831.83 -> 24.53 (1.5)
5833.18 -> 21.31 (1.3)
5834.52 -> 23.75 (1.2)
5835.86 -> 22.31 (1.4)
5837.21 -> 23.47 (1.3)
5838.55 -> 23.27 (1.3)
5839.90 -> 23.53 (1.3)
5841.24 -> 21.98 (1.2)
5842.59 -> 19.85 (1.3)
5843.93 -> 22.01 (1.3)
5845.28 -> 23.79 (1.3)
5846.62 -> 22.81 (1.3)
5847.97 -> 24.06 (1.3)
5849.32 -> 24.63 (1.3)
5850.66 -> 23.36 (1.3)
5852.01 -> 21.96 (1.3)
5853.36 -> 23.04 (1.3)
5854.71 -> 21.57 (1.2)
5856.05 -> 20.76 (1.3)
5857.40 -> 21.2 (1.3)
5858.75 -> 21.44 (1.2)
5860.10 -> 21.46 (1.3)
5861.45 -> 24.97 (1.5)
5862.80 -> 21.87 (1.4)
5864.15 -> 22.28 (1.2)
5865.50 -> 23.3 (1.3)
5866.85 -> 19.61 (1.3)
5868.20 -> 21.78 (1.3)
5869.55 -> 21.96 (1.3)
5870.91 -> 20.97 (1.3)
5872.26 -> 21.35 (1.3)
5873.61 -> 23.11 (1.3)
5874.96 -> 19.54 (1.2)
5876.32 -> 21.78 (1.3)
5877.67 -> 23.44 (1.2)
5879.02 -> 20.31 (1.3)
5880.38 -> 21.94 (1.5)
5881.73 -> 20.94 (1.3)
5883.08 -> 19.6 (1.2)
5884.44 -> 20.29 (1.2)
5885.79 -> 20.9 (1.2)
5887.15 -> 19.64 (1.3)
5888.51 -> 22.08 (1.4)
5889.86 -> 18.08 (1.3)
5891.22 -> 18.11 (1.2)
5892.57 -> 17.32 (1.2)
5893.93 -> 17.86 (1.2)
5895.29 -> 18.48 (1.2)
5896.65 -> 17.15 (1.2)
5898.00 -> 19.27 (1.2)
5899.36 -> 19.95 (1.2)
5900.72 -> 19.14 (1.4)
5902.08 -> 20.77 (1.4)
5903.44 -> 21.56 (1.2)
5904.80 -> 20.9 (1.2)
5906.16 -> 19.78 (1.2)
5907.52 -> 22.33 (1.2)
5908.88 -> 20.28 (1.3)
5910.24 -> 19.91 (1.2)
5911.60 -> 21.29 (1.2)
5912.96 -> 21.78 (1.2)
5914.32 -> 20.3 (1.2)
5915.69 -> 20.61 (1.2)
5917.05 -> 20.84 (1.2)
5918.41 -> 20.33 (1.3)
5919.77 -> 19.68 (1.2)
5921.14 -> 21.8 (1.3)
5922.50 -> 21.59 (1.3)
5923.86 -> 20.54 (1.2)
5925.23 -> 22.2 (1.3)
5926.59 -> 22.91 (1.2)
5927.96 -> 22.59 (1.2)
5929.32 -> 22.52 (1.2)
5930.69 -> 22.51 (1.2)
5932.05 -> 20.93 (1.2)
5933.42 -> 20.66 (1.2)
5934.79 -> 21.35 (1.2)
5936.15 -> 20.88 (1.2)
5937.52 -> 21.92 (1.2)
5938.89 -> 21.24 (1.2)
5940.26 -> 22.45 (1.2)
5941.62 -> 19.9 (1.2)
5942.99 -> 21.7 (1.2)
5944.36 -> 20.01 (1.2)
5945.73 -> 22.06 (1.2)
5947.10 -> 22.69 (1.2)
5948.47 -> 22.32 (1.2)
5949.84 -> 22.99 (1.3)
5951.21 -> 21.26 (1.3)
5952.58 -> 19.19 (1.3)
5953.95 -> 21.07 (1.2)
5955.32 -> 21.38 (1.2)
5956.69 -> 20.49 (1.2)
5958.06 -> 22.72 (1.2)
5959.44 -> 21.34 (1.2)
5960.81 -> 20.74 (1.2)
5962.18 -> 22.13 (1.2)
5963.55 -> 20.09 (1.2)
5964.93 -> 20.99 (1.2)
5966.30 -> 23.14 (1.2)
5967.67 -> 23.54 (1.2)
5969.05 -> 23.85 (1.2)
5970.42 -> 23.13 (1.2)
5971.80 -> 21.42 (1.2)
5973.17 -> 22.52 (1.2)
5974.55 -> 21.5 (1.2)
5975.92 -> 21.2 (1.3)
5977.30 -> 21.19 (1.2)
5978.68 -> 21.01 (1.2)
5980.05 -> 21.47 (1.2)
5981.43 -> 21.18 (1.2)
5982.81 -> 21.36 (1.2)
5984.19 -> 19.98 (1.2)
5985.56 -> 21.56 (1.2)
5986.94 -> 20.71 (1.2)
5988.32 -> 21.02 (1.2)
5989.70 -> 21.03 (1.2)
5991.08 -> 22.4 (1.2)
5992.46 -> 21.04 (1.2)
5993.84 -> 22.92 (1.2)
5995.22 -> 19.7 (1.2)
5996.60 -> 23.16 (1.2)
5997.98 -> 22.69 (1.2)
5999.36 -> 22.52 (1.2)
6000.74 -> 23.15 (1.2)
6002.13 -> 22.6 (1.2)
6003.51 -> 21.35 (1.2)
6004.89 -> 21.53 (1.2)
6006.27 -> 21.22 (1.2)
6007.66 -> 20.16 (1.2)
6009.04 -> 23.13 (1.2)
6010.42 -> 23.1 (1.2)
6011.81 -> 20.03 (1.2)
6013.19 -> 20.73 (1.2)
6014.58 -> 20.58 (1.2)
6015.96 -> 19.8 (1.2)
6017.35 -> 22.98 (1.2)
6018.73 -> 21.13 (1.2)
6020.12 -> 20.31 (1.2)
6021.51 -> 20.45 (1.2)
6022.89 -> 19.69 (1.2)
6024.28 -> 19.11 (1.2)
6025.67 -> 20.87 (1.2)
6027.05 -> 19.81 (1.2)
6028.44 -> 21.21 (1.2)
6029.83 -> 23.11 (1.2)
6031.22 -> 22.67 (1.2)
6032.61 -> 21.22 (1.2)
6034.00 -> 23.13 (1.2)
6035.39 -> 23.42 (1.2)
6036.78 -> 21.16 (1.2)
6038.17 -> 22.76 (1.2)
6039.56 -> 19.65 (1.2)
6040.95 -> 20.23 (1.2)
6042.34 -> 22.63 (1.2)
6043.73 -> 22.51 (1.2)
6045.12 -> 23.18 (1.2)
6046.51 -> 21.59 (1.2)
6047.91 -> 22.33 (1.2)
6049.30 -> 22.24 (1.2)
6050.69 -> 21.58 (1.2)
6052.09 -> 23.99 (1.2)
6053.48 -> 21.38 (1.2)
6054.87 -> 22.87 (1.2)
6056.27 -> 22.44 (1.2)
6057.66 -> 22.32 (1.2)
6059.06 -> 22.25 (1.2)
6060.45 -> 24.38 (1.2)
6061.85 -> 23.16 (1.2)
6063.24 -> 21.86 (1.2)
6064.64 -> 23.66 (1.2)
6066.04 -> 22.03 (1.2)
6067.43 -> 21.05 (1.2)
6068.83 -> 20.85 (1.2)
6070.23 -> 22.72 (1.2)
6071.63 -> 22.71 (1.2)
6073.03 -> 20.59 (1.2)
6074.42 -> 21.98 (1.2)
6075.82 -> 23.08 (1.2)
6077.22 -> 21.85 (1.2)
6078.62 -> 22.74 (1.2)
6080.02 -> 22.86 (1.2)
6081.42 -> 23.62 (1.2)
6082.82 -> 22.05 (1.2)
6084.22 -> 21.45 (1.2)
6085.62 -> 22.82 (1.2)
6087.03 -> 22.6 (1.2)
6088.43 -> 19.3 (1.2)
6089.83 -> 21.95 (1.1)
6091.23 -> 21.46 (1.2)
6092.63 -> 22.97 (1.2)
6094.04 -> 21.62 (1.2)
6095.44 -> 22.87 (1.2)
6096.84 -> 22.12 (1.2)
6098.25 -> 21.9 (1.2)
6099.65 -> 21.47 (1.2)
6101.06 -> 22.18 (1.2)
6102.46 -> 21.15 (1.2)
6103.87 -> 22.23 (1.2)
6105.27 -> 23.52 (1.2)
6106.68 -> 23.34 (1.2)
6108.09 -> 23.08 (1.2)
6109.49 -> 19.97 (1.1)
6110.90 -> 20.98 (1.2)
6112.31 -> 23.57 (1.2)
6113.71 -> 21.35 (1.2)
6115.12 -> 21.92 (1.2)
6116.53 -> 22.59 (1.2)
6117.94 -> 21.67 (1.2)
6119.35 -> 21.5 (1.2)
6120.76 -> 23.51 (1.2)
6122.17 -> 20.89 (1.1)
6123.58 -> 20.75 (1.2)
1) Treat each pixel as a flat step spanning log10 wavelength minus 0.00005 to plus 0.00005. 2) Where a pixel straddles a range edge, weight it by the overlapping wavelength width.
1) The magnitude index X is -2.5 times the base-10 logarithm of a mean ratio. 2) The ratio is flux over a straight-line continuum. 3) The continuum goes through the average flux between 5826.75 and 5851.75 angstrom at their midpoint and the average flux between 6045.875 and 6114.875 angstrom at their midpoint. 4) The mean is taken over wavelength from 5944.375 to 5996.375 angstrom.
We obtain 0.05 mag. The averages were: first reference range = 22.9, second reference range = 22.2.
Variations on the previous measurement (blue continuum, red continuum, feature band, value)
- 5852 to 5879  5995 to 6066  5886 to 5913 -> 0.108 mag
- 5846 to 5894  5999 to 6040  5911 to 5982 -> -0.006 mag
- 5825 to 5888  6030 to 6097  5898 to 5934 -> 0.056 mag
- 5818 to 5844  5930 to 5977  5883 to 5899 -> 0.158 mag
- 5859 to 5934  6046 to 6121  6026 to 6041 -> 0.006 mag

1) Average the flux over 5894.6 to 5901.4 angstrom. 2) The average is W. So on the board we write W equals 18.8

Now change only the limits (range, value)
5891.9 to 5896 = 17.8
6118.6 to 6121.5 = 22.5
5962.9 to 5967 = 21.4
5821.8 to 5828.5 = 23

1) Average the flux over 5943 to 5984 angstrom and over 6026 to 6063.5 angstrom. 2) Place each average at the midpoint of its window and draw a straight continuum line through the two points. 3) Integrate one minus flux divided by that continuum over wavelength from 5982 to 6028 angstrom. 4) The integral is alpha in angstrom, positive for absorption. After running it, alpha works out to 1.36 angstrom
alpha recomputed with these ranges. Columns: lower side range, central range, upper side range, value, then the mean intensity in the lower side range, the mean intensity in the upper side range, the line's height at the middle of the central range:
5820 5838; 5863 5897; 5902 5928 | 1.9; 22.8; 21.1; 21.8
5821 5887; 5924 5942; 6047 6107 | 0.4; 22.2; 22.3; 22.2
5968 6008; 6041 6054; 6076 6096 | -0.2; 21.7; 22.2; 22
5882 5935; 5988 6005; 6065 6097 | -0.5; 20.5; 22.1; 21.3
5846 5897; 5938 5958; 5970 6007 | 0.1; 21.2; 21.6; 21.5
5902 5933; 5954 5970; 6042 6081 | -0.2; 21.2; 22.4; 21.6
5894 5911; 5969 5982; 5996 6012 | -0.2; 19.9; 22.1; 21.5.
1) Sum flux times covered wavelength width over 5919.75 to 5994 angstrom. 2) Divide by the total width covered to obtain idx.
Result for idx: 21.6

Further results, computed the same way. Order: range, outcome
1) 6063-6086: 22.2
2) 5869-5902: 20.1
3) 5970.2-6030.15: 21.4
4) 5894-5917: 20.2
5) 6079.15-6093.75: 22.1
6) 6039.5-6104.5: 22.2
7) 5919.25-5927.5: 21.5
